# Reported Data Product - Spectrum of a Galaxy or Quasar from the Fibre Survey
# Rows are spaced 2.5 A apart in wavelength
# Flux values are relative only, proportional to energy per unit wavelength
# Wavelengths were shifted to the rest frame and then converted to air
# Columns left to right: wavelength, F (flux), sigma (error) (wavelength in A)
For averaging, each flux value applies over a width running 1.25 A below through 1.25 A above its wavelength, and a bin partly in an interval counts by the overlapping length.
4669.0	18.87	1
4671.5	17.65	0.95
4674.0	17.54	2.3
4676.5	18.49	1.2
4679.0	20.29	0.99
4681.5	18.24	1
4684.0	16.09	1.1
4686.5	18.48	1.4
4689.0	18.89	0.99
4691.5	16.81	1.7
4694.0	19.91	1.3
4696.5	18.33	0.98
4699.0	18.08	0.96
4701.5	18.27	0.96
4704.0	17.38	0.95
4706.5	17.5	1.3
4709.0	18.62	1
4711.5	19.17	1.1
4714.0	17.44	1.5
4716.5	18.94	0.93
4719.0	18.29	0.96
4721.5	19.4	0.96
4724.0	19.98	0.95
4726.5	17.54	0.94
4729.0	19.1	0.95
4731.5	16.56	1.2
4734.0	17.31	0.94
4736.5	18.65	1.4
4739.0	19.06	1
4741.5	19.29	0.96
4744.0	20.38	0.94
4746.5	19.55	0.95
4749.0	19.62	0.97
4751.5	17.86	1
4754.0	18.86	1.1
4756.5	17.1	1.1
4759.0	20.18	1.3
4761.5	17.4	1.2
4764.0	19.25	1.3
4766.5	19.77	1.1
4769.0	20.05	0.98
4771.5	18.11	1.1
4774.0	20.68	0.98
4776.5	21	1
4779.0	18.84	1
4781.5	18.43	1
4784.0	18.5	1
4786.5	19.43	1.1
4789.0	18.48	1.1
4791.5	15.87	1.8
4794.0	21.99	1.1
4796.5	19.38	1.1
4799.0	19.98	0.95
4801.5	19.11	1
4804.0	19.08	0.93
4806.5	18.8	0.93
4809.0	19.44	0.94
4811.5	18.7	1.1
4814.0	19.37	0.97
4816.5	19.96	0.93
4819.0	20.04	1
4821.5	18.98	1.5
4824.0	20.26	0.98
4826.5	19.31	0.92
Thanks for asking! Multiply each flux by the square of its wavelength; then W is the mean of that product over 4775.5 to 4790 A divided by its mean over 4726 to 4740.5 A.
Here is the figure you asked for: 1.1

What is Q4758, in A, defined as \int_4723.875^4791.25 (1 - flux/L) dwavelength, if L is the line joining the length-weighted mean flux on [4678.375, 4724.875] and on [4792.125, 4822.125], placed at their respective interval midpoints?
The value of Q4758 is 0.42 A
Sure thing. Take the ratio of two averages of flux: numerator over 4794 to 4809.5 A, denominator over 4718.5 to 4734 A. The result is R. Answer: 1.06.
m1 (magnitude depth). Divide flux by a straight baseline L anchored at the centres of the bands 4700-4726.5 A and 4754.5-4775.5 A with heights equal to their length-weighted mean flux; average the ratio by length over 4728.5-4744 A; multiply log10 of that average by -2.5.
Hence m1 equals 0.016 mag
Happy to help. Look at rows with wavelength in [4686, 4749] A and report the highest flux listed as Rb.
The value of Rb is 20.38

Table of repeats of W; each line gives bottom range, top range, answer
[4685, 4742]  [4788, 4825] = 1.09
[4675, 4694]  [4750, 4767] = 1.05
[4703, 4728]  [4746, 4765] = 1.03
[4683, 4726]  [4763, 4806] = 1.09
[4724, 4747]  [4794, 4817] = 1.07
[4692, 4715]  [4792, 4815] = 1.11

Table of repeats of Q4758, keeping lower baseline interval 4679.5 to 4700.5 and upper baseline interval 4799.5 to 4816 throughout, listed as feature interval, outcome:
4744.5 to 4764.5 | -0.1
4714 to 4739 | 0.1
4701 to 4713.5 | 0.1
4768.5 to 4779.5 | -0.5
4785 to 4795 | 0.1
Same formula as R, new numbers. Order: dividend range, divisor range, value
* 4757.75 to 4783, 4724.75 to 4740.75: 1.07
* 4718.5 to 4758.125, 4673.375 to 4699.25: 1.02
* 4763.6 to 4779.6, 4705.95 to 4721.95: 1.07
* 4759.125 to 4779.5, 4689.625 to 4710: 1.07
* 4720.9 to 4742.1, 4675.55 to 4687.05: 1.01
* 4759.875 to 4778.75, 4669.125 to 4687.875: 1.07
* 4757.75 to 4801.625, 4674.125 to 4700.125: 1.05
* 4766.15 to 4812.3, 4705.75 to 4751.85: 1.03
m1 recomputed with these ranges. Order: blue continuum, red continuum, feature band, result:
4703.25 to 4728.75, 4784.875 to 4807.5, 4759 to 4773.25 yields -0.01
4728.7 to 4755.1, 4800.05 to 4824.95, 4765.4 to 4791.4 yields -0.01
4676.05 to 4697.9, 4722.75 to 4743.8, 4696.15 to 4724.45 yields 0.00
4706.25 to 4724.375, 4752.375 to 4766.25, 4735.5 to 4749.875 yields -0.05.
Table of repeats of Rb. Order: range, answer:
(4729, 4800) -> 21.99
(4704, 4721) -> 19.17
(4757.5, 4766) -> 20.18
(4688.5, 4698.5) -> 19.91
